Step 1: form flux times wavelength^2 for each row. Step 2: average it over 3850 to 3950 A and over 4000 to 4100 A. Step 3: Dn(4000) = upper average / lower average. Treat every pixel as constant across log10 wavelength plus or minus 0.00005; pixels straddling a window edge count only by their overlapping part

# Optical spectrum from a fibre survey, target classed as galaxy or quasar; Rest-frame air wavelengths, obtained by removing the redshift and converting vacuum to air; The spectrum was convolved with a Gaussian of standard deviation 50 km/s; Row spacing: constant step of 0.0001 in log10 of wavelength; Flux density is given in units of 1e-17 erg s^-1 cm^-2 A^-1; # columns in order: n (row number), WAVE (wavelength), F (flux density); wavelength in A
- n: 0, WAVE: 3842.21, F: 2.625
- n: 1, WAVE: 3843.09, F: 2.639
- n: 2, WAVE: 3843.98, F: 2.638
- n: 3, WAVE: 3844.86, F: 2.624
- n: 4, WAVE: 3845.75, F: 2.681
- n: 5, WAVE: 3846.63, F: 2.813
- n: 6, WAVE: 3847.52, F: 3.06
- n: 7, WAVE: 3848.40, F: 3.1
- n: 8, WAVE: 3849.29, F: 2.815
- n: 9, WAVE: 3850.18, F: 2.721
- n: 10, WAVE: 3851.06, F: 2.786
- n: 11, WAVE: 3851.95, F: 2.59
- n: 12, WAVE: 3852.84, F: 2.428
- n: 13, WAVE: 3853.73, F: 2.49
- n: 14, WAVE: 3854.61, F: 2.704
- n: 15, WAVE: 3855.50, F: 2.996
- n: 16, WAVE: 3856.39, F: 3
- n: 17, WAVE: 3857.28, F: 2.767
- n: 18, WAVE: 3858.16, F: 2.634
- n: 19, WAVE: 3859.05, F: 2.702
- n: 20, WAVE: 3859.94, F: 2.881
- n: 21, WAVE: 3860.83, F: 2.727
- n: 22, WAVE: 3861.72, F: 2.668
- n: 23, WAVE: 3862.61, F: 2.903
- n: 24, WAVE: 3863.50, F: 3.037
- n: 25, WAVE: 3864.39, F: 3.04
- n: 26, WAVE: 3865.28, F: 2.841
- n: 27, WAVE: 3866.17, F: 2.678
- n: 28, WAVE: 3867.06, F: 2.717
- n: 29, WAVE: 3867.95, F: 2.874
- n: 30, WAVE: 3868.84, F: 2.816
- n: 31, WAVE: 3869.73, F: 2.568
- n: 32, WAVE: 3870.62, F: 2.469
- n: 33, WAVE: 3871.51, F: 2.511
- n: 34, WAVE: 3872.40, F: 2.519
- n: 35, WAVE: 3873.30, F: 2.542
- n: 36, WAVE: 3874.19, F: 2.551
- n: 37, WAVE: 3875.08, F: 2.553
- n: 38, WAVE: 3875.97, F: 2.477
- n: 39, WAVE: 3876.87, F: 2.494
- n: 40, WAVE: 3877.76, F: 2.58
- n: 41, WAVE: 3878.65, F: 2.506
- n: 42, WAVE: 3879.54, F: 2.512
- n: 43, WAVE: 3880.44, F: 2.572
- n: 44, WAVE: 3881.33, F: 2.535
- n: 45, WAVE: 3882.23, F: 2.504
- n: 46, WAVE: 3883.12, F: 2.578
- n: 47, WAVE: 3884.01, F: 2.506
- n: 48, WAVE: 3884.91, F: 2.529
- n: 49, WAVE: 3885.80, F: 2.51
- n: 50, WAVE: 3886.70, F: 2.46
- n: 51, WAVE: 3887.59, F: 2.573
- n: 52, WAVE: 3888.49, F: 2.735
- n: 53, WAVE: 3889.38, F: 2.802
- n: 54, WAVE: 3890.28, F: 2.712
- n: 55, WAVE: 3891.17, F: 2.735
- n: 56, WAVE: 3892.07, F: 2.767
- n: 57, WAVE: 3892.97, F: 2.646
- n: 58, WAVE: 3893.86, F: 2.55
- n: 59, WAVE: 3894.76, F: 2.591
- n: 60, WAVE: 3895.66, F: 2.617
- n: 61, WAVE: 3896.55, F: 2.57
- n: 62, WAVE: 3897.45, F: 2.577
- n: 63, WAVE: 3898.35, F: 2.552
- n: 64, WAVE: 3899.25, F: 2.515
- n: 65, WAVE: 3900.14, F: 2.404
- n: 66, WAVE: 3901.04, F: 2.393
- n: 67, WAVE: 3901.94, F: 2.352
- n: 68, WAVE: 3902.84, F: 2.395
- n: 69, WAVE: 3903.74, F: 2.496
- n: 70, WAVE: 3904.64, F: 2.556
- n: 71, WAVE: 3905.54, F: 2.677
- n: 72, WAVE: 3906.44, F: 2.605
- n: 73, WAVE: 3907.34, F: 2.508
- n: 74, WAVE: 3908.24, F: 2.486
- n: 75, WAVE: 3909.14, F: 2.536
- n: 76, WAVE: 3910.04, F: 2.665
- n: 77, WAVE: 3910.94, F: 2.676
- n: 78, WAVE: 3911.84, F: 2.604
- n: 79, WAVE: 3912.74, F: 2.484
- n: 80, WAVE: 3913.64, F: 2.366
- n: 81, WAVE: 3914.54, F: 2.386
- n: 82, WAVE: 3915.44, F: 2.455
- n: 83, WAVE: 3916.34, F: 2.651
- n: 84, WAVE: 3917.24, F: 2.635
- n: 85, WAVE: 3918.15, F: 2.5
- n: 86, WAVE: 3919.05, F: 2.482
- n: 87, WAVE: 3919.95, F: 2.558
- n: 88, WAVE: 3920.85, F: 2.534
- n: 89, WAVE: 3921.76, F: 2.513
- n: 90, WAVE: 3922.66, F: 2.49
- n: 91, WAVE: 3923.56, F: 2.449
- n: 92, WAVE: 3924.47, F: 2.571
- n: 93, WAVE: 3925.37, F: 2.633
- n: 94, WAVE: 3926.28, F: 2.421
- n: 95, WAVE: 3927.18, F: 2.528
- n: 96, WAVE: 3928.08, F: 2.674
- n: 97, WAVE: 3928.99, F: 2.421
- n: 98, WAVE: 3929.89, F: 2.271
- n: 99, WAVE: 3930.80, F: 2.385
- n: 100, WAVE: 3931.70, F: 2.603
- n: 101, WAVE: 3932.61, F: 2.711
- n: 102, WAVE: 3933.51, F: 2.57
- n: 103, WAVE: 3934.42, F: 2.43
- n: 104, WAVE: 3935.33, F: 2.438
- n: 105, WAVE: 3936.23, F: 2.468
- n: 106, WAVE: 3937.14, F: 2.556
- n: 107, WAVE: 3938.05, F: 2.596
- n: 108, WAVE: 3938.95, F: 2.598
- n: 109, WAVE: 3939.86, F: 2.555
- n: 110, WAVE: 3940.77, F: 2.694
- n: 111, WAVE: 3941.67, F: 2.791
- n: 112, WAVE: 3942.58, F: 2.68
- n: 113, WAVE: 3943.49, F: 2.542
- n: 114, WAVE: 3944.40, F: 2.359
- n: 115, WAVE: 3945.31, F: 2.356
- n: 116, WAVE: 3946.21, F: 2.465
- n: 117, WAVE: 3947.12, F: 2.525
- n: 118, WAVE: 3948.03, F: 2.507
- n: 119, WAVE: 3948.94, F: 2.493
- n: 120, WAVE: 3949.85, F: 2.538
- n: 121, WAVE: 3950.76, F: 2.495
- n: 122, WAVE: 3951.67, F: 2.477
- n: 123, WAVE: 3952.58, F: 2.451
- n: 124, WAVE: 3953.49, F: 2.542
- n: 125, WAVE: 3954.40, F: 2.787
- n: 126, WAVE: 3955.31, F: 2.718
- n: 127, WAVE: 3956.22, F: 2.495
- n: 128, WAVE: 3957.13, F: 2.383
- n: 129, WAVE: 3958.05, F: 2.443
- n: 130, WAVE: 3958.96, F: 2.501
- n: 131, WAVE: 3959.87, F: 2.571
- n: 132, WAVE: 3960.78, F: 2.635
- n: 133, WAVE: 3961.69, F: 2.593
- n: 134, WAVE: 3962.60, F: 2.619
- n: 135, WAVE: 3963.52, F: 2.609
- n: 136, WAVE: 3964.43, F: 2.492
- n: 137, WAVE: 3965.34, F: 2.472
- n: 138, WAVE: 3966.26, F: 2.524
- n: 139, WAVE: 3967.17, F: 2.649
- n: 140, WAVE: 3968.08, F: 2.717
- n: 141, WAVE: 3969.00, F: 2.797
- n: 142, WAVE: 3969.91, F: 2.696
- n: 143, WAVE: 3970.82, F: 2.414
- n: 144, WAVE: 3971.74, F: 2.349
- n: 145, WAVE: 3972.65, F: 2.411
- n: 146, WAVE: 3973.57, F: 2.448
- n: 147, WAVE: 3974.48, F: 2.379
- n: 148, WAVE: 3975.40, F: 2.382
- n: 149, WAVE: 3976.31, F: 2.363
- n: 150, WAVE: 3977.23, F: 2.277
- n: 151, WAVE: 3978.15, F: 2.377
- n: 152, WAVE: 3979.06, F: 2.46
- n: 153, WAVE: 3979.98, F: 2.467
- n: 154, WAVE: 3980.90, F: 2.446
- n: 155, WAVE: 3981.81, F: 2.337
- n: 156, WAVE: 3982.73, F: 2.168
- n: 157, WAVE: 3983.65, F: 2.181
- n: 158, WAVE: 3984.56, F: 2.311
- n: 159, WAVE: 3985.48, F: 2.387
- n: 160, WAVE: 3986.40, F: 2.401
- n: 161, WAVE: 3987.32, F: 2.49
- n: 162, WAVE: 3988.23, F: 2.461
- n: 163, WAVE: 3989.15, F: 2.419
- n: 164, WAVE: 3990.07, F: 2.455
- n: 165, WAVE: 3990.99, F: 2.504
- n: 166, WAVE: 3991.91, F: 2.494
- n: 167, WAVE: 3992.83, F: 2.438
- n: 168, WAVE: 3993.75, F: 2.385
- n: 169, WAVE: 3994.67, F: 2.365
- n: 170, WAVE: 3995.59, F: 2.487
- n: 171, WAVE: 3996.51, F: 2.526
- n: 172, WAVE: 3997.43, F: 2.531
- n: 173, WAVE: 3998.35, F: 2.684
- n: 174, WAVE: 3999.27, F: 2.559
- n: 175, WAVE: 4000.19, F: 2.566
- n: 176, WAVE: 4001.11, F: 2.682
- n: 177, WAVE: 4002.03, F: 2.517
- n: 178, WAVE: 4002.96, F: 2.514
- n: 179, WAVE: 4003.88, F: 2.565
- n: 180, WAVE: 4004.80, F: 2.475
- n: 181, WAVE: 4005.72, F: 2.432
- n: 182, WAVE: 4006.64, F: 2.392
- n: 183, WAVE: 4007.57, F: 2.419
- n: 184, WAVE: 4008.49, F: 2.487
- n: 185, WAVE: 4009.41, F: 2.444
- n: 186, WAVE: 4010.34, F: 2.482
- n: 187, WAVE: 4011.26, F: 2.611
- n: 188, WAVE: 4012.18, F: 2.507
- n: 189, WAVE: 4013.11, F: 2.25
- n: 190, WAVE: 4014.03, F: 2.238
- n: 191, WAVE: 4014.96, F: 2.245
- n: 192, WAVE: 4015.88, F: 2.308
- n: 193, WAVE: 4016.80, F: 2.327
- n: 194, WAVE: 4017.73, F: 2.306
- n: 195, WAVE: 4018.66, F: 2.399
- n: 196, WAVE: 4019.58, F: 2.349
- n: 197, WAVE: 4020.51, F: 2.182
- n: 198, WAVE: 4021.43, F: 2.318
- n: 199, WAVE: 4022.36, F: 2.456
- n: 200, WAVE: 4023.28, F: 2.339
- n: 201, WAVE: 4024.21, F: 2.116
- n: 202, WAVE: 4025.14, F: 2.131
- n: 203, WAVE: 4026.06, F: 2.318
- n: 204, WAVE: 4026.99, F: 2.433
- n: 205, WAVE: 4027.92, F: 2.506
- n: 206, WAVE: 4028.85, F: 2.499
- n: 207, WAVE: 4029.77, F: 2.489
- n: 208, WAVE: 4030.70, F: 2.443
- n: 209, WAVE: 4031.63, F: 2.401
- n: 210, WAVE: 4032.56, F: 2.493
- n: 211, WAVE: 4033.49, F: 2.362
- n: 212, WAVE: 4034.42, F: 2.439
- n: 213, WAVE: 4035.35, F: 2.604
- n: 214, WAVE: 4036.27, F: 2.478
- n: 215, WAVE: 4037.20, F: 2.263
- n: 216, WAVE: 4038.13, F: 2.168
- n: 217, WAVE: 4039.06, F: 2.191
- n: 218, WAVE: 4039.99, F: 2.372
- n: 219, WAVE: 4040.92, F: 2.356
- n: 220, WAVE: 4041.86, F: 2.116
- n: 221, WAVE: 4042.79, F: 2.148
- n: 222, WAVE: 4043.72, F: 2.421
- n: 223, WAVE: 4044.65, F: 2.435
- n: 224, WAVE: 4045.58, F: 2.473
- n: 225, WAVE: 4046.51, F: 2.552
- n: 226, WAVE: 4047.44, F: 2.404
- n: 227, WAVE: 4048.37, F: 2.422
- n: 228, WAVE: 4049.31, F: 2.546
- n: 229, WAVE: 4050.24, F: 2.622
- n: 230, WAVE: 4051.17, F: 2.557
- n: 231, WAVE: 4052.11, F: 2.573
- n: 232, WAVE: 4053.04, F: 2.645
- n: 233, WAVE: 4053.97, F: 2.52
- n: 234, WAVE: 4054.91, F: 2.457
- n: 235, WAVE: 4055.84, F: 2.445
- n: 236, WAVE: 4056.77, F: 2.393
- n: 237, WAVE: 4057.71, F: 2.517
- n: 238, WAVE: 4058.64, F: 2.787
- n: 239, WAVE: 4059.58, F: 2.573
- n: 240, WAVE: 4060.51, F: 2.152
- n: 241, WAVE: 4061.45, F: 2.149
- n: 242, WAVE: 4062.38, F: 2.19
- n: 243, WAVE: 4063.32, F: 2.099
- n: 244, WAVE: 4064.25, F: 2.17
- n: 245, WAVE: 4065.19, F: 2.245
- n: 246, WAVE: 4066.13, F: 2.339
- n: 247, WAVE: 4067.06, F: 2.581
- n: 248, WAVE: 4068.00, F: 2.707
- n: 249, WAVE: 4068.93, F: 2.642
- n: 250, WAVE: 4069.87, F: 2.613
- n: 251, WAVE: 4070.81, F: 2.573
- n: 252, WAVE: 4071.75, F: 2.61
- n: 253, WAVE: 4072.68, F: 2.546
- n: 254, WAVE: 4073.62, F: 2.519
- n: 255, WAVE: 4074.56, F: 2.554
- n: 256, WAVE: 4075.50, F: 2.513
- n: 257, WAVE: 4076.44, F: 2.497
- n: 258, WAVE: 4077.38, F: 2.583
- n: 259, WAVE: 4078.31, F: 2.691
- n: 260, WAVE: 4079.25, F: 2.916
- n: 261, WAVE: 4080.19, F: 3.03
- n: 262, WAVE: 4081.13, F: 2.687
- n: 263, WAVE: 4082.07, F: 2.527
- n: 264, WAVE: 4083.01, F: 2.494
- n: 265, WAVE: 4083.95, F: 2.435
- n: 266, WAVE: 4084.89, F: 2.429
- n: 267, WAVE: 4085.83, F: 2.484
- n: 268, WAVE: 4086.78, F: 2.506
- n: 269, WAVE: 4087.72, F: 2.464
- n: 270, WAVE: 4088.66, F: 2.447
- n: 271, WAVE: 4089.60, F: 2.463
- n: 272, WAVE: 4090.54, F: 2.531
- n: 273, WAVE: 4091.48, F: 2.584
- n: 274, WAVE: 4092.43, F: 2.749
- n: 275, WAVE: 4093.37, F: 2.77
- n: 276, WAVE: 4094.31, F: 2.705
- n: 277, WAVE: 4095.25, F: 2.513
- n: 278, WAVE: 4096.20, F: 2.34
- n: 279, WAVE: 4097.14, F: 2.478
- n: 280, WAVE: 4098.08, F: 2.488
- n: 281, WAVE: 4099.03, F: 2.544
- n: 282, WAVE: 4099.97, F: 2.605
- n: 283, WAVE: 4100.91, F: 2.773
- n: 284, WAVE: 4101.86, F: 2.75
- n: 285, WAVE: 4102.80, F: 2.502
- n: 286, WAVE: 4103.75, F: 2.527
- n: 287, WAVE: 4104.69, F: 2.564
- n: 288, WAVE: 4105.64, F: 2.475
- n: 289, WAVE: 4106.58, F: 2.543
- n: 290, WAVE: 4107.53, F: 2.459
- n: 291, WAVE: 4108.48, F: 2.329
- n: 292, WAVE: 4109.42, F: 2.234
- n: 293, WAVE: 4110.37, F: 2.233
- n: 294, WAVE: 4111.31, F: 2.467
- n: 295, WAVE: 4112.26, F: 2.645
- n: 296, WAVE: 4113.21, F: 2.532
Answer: 1.03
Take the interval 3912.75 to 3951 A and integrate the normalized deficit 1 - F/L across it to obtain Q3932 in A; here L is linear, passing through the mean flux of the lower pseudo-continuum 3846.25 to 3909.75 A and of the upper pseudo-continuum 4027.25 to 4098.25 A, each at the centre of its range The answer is 1.1 A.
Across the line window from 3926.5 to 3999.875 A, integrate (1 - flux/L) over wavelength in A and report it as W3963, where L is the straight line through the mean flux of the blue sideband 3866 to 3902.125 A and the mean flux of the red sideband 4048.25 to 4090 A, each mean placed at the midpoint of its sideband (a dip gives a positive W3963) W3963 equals 1.5 A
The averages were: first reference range 2.58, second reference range 2.51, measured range 2.5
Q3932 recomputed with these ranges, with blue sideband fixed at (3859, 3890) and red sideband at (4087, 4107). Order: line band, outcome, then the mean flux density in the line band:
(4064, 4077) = 0.3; 2.51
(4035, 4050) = 1.2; 2.37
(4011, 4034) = 2.0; 2.36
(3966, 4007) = 2.2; 2.46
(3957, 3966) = 0.3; 2.53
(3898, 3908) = 0.5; 2.49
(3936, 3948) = 0.3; 2.55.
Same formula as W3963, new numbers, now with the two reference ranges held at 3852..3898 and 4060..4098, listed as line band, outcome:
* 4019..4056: 2.0 A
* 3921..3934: 0.5 A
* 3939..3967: 0.6 A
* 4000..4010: 0.3 A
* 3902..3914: 0.4 A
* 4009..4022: 1.0 A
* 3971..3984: 1.1 A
